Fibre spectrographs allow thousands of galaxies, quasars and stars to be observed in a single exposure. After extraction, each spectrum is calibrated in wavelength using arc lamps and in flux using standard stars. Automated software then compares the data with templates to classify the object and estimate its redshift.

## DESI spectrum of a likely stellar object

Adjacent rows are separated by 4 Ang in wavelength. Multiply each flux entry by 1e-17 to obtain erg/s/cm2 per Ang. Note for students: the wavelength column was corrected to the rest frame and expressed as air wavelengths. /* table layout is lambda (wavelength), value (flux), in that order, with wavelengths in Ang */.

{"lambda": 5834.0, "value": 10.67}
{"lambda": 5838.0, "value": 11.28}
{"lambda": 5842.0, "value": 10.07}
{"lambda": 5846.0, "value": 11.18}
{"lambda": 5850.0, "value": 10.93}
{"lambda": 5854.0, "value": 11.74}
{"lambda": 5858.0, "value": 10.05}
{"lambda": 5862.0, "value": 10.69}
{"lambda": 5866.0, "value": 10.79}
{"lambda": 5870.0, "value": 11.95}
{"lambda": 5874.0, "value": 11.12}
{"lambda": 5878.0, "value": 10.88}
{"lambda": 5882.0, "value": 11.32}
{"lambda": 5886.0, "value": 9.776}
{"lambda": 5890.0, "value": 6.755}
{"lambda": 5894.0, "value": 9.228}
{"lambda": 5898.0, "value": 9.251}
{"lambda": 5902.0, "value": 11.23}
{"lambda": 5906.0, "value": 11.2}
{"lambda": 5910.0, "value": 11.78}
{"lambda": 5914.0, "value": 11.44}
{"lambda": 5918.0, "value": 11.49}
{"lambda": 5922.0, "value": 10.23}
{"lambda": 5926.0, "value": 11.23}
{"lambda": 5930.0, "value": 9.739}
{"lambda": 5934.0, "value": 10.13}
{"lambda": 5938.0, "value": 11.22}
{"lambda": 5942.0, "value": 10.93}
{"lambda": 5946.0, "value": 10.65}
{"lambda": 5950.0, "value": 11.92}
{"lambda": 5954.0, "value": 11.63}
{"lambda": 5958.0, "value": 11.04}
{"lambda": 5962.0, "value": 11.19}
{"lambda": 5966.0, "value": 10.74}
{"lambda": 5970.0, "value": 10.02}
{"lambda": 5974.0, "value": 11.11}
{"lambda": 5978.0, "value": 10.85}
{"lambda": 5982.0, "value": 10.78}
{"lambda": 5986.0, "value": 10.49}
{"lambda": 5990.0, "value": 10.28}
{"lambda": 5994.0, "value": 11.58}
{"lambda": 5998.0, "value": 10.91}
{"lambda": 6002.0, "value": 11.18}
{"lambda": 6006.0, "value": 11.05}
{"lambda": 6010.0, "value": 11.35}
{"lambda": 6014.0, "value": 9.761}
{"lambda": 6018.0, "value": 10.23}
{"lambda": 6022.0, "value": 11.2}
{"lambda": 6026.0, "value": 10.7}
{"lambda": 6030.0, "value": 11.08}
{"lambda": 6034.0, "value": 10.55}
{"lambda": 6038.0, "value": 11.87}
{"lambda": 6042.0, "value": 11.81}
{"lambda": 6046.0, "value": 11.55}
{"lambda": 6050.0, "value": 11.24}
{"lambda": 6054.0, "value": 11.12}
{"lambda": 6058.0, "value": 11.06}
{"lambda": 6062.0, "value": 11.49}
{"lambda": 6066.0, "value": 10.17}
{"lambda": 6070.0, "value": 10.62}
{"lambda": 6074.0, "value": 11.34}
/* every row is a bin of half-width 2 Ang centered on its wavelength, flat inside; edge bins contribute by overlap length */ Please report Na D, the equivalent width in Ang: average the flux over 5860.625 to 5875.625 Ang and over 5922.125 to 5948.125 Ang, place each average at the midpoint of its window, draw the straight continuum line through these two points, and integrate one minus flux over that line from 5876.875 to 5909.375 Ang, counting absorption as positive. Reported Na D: 2.8 Ang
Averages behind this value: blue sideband 11.2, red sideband 10.6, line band 10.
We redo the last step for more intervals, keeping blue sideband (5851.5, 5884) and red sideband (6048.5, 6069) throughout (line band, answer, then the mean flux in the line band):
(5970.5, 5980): 0.2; 10.8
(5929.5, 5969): 0.3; 10.9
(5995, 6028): 0.6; 10.8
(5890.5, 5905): 1.8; 9.67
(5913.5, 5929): 0.1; 11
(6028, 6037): 0.1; 10.9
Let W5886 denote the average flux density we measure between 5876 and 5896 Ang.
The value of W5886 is 9.59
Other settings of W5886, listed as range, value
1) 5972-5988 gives 10.8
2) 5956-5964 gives 11.1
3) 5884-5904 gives 9.25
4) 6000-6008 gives 11.1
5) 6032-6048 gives 11.4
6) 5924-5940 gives 10.6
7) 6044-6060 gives 11.2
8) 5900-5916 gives 11.4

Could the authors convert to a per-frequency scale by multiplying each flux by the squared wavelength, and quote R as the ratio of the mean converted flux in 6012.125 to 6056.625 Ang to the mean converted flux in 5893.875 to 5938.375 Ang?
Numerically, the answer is 1.07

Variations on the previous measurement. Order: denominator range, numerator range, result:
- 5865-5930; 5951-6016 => 1.06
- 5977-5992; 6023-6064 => 1.08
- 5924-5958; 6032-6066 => 1.07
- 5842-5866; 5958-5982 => 1.04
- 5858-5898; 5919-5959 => 1.09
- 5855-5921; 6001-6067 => 1.10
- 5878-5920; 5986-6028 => 1.08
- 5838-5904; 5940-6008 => 1.09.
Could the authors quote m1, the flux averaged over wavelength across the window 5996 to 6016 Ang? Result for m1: 10.9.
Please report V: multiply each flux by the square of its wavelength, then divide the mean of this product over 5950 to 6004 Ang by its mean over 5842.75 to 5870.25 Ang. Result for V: 1.0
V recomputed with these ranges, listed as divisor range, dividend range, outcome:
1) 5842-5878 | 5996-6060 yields 1.06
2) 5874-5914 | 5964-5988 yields 1.07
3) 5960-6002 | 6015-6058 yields 1.05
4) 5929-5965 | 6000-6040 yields 1.02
